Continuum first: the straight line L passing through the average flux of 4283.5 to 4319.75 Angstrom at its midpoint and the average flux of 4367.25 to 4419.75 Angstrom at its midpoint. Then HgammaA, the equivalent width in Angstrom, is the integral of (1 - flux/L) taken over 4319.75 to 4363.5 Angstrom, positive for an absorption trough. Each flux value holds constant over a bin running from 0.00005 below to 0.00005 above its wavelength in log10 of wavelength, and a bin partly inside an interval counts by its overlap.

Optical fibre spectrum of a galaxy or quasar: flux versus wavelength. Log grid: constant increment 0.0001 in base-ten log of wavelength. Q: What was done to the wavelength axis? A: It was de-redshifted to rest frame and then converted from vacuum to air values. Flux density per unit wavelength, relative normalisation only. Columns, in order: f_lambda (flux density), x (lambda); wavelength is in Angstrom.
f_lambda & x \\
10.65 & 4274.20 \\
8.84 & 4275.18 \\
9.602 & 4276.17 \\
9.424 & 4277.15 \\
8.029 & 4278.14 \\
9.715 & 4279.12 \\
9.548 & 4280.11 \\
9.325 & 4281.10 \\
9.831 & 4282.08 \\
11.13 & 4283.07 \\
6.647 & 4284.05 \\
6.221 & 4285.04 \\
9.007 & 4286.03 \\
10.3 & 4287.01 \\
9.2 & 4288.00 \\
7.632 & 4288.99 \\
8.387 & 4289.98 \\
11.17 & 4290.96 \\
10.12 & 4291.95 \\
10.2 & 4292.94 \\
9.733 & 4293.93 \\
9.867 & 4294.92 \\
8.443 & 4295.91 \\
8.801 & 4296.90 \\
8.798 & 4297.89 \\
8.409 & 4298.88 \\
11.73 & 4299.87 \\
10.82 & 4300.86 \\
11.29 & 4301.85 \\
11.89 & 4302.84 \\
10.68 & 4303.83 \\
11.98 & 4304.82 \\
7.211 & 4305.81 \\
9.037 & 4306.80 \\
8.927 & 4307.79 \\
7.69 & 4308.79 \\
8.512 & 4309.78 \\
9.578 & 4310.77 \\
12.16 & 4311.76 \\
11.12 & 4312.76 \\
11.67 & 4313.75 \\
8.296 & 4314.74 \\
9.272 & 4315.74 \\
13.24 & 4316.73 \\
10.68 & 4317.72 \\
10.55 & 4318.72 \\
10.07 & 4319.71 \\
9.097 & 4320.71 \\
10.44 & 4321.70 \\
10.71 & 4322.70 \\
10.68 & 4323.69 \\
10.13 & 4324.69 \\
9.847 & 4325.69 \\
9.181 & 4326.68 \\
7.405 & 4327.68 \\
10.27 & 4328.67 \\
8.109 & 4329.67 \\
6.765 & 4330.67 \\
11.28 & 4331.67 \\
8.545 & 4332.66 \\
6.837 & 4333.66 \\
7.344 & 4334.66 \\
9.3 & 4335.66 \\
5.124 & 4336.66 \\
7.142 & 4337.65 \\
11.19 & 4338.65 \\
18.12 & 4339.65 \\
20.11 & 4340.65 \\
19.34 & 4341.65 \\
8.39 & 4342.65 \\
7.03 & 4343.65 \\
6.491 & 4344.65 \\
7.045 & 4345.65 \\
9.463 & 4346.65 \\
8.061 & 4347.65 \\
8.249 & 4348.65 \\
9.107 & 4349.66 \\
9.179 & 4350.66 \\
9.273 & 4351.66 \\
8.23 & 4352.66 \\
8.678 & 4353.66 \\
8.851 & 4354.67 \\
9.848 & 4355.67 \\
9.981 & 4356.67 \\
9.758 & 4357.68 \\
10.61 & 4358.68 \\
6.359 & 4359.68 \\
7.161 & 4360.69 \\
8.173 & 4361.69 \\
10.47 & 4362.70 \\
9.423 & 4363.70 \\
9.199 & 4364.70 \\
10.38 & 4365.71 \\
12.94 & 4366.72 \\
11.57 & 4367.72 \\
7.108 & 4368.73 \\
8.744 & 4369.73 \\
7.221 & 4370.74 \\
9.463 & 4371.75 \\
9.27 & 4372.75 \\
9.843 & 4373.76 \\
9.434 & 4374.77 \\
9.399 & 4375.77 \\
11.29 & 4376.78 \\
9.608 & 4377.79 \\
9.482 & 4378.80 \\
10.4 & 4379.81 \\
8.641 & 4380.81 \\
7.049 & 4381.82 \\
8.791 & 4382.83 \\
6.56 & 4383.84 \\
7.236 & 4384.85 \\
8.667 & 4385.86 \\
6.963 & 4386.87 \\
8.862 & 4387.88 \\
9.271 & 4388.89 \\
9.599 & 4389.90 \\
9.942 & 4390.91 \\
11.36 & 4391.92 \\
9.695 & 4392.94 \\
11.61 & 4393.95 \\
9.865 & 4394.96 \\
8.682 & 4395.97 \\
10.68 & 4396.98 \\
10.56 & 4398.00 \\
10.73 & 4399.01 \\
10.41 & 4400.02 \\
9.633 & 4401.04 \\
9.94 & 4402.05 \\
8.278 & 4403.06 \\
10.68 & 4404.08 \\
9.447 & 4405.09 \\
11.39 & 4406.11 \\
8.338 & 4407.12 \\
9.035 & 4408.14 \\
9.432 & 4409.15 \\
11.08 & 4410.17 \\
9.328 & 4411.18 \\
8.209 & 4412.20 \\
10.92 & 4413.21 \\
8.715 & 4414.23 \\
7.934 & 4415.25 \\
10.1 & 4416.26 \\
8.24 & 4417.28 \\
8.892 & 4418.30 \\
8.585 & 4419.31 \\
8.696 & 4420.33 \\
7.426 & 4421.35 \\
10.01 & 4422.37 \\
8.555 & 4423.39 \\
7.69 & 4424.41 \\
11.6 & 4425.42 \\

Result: 0.4 Angstrom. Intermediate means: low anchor 9.71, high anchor 9.35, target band 9.48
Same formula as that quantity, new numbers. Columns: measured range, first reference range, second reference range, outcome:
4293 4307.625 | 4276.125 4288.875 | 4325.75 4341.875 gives -0.7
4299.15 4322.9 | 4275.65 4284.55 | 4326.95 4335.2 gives -4.3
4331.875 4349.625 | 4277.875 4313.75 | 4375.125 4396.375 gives -0.9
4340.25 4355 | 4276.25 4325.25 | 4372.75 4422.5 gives -0.3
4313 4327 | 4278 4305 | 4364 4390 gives -1.3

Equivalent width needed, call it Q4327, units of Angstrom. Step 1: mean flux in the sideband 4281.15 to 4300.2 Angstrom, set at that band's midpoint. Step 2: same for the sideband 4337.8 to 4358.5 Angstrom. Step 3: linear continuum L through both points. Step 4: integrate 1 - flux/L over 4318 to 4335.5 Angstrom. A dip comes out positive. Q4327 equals 1.1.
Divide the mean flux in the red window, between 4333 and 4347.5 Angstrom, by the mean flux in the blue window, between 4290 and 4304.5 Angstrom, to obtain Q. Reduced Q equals 1.0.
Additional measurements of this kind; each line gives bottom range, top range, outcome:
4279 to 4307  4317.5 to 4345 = 1.05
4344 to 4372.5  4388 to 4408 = 1.11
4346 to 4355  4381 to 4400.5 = 1.06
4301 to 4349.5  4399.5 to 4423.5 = 0.94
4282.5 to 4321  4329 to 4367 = 0.98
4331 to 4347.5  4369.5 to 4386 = 0.88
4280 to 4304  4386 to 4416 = 1.01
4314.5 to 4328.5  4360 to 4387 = 0.91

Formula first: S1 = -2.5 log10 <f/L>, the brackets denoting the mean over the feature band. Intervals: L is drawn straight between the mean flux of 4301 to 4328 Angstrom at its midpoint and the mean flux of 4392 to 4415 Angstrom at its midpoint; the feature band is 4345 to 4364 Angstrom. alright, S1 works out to 0.13 mag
